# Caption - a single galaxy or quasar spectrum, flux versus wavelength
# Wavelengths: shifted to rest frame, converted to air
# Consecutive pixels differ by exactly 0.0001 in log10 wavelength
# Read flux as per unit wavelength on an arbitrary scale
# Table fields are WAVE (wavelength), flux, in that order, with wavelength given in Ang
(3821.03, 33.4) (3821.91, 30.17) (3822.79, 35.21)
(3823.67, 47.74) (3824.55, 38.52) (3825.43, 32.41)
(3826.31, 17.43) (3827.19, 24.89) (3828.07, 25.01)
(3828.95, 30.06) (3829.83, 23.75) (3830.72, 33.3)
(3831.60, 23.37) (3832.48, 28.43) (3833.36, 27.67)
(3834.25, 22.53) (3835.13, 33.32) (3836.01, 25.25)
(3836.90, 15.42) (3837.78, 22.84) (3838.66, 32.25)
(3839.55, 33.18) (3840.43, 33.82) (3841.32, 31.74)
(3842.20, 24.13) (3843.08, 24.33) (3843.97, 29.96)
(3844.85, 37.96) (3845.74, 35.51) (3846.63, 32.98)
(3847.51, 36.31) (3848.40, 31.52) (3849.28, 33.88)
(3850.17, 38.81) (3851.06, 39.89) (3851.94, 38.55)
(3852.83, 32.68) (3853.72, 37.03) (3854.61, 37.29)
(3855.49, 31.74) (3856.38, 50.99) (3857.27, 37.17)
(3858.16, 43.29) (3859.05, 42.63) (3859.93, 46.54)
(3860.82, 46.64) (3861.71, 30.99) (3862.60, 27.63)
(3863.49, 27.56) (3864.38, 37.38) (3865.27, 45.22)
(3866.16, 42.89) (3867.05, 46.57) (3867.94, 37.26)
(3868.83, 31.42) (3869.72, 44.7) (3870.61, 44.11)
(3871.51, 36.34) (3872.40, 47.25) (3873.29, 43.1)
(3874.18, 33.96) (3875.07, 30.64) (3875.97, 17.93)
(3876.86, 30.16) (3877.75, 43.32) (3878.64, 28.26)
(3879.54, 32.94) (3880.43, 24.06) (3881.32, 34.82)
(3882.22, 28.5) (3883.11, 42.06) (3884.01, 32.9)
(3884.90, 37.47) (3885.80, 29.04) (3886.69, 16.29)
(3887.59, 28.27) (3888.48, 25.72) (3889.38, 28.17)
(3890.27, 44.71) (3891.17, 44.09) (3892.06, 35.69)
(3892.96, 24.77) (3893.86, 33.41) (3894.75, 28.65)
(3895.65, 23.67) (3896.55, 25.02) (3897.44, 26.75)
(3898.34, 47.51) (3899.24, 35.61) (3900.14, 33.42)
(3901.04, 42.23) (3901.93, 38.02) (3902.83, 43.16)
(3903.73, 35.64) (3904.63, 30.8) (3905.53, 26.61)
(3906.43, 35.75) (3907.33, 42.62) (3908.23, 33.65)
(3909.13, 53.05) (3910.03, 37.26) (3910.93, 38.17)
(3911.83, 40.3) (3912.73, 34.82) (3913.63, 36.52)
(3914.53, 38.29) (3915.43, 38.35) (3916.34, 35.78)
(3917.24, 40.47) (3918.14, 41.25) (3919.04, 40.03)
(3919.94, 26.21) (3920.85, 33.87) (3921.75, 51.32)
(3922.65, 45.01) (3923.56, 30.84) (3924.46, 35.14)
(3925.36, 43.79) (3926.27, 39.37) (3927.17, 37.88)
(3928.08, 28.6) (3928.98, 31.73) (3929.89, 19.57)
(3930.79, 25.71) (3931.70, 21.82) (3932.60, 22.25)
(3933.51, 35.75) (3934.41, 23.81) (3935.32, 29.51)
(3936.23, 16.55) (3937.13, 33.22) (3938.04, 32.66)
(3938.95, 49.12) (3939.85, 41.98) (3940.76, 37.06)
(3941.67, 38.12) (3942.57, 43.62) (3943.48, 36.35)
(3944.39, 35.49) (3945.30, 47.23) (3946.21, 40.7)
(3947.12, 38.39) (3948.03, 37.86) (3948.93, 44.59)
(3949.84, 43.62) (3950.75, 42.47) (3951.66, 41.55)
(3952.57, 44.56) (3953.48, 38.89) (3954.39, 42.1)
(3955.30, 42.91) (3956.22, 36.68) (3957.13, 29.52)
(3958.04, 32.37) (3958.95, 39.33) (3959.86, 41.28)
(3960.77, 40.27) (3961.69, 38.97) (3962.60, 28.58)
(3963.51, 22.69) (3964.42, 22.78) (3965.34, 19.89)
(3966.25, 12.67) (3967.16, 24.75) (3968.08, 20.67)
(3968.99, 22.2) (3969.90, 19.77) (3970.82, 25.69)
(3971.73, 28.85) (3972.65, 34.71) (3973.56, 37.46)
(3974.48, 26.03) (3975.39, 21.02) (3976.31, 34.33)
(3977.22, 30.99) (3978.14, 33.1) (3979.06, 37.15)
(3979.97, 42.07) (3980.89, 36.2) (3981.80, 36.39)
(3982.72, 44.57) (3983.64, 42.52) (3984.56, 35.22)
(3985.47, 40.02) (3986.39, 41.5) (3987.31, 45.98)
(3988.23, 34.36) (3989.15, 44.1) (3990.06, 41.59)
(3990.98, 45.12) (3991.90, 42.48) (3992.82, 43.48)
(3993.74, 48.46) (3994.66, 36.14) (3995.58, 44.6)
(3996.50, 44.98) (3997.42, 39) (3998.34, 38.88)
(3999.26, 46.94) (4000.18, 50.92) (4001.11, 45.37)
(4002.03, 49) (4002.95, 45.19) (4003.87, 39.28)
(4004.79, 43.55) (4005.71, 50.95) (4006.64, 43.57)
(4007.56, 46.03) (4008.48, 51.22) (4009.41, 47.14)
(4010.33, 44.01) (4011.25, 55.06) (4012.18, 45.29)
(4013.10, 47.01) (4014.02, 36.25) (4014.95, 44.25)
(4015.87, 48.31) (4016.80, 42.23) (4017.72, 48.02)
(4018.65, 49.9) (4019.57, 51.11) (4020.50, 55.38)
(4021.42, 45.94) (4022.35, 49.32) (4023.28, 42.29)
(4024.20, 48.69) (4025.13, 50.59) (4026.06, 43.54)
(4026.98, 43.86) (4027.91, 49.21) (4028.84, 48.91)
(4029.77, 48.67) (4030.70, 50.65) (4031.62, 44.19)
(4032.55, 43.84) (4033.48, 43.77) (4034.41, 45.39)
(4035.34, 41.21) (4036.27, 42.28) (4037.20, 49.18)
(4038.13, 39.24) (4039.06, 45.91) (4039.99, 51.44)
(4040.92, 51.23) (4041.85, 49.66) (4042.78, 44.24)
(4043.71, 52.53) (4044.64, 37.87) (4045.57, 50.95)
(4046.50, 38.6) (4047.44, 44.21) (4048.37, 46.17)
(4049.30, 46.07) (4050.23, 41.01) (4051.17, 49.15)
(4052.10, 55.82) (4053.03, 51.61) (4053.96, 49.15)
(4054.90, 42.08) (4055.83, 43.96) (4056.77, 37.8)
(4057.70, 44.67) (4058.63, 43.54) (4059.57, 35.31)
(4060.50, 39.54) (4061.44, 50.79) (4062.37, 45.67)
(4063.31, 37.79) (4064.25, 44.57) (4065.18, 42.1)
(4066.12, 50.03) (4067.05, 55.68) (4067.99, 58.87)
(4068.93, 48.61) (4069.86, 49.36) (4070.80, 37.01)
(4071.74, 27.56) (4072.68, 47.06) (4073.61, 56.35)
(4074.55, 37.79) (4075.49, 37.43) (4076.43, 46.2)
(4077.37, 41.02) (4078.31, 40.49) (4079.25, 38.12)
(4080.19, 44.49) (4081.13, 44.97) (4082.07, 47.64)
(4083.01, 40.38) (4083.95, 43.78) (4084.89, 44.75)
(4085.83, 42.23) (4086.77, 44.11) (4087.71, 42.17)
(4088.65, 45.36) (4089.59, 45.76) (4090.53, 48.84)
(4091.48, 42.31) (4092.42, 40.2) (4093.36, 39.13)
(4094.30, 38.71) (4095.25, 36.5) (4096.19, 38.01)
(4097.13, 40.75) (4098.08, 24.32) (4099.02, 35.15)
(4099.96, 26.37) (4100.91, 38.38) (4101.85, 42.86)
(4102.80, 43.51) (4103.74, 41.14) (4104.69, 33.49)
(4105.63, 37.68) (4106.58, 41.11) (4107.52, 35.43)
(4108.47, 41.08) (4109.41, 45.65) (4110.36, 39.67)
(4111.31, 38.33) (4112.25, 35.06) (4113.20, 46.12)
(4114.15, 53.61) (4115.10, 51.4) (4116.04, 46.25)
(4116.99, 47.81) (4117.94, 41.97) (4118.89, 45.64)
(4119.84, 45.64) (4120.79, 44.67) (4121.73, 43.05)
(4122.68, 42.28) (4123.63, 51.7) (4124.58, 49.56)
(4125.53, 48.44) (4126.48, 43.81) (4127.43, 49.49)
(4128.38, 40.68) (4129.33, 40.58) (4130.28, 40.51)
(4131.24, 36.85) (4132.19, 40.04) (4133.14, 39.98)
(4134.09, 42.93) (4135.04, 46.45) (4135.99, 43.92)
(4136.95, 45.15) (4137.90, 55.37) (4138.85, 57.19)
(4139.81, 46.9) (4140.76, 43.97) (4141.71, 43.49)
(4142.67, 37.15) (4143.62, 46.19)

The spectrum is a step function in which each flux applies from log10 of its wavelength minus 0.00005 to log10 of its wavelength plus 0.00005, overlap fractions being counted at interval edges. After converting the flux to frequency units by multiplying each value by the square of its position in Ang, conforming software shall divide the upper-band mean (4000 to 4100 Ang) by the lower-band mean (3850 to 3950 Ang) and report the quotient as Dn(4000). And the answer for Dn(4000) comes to 1.3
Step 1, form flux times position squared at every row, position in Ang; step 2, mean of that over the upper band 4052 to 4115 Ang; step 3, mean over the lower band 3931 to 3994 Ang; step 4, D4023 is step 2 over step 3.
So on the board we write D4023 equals 1.3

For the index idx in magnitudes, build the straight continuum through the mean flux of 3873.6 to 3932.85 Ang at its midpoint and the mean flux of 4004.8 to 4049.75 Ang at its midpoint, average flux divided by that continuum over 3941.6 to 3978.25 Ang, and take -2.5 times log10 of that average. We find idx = 0.17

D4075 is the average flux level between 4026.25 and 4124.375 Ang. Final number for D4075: 43.7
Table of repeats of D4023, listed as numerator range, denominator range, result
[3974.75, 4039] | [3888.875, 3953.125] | 1.27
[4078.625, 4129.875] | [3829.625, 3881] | 1.40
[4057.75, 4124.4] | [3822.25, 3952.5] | 1.36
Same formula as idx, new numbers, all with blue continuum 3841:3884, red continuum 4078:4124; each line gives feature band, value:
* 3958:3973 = 0.354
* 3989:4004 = -0.123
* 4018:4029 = -0.205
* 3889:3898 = 0.160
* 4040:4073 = -0.121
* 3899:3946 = 0.047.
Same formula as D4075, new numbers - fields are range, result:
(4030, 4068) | 45.7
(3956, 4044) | 40.9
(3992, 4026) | 46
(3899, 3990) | 35.3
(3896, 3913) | 36.8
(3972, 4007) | 40.4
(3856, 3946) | 35.5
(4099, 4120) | 41.5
